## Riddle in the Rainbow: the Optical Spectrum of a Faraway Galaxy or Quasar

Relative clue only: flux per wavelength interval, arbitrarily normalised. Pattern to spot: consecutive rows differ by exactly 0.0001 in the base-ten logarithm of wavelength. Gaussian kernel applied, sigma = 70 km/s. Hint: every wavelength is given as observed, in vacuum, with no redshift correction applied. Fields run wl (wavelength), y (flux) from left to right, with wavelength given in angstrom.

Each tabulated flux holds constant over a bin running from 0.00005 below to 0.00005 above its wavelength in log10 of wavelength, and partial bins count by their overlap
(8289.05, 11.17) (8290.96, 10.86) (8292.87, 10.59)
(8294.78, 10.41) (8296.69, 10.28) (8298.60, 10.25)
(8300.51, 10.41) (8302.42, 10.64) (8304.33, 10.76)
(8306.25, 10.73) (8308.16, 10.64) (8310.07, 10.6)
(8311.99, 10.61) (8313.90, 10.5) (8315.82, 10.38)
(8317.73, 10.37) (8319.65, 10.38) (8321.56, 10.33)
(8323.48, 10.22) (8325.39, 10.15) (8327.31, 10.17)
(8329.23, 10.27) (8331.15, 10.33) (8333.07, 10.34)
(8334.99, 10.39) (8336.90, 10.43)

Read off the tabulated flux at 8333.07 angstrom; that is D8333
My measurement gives 10.34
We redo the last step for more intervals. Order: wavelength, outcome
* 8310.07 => 10.6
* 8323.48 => 10.22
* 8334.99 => 10.39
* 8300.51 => 10.41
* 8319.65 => 10.38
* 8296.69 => 10.28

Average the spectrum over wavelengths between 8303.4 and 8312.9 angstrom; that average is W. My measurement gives 10.7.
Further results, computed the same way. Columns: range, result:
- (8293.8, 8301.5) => 10.3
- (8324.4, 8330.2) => 10.2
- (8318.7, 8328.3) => 10.3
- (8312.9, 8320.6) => 10.4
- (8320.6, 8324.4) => 10.3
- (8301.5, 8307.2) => 10.7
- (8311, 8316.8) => 10.5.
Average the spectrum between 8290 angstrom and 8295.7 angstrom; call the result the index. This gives 10.6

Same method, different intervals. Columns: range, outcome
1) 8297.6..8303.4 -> 10.4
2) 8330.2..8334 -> 10.3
